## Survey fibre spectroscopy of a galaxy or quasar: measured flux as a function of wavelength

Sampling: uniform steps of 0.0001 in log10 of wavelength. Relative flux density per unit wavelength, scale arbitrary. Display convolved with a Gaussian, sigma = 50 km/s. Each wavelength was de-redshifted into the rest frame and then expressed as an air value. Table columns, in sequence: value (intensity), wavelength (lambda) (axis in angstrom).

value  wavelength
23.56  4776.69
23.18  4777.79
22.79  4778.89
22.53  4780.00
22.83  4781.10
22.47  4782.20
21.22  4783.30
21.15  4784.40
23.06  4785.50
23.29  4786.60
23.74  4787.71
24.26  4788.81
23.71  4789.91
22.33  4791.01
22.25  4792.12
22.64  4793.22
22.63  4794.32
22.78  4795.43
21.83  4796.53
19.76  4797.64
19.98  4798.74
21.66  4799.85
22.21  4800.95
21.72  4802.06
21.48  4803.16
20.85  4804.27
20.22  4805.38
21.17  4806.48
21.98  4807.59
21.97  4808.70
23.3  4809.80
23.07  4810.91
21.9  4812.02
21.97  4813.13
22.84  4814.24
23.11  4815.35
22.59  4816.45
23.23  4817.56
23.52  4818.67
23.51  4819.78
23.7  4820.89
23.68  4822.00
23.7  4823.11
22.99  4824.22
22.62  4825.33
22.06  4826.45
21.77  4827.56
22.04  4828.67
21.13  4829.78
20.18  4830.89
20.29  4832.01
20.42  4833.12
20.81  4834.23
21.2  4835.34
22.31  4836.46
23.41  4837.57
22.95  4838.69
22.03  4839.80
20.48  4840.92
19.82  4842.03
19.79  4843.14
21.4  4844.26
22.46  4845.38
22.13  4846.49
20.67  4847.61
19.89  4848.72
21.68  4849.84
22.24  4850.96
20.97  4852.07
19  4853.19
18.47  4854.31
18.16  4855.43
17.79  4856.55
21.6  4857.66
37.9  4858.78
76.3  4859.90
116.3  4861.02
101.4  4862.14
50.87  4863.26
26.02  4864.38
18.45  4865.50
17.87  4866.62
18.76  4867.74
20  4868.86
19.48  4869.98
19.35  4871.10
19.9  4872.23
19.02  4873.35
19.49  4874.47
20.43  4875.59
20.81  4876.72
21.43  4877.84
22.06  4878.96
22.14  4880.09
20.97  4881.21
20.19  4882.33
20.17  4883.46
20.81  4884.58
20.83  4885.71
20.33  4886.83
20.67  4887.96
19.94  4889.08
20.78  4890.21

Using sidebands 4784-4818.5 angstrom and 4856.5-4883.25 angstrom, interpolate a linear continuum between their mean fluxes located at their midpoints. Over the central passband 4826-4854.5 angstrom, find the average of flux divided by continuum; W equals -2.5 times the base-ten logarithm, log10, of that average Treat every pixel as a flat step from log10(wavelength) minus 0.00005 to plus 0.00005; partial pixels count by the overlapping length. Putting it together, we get 0.30 mag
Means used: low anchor 22.2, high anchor 32.1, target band 21.2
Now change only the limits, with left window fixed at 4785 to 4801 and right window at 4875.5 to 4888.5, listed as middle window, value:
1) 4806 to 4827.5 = -0.036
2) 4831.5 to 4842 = 0.010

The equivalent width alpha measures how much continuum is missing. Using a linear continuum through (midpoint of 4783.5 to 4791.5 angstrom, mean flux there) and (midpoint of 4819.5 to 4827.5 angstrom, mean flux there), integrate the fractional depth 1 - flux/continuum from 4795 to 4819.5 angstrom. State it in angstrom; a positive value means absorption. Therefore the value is 1.14 angstrom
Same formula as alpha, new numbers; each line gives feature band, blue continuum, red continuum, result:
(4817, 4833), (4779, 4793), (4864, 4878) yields -0.7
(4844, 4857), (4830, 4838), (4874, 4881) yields 0.5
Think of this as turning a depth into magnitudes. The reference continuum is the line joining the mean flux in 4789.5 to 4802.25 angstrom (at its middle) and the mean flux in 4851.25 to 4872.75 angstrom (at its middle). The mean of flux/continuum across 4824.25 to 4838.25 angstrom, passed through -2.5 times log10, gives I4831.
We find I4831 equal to 0.31 mag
